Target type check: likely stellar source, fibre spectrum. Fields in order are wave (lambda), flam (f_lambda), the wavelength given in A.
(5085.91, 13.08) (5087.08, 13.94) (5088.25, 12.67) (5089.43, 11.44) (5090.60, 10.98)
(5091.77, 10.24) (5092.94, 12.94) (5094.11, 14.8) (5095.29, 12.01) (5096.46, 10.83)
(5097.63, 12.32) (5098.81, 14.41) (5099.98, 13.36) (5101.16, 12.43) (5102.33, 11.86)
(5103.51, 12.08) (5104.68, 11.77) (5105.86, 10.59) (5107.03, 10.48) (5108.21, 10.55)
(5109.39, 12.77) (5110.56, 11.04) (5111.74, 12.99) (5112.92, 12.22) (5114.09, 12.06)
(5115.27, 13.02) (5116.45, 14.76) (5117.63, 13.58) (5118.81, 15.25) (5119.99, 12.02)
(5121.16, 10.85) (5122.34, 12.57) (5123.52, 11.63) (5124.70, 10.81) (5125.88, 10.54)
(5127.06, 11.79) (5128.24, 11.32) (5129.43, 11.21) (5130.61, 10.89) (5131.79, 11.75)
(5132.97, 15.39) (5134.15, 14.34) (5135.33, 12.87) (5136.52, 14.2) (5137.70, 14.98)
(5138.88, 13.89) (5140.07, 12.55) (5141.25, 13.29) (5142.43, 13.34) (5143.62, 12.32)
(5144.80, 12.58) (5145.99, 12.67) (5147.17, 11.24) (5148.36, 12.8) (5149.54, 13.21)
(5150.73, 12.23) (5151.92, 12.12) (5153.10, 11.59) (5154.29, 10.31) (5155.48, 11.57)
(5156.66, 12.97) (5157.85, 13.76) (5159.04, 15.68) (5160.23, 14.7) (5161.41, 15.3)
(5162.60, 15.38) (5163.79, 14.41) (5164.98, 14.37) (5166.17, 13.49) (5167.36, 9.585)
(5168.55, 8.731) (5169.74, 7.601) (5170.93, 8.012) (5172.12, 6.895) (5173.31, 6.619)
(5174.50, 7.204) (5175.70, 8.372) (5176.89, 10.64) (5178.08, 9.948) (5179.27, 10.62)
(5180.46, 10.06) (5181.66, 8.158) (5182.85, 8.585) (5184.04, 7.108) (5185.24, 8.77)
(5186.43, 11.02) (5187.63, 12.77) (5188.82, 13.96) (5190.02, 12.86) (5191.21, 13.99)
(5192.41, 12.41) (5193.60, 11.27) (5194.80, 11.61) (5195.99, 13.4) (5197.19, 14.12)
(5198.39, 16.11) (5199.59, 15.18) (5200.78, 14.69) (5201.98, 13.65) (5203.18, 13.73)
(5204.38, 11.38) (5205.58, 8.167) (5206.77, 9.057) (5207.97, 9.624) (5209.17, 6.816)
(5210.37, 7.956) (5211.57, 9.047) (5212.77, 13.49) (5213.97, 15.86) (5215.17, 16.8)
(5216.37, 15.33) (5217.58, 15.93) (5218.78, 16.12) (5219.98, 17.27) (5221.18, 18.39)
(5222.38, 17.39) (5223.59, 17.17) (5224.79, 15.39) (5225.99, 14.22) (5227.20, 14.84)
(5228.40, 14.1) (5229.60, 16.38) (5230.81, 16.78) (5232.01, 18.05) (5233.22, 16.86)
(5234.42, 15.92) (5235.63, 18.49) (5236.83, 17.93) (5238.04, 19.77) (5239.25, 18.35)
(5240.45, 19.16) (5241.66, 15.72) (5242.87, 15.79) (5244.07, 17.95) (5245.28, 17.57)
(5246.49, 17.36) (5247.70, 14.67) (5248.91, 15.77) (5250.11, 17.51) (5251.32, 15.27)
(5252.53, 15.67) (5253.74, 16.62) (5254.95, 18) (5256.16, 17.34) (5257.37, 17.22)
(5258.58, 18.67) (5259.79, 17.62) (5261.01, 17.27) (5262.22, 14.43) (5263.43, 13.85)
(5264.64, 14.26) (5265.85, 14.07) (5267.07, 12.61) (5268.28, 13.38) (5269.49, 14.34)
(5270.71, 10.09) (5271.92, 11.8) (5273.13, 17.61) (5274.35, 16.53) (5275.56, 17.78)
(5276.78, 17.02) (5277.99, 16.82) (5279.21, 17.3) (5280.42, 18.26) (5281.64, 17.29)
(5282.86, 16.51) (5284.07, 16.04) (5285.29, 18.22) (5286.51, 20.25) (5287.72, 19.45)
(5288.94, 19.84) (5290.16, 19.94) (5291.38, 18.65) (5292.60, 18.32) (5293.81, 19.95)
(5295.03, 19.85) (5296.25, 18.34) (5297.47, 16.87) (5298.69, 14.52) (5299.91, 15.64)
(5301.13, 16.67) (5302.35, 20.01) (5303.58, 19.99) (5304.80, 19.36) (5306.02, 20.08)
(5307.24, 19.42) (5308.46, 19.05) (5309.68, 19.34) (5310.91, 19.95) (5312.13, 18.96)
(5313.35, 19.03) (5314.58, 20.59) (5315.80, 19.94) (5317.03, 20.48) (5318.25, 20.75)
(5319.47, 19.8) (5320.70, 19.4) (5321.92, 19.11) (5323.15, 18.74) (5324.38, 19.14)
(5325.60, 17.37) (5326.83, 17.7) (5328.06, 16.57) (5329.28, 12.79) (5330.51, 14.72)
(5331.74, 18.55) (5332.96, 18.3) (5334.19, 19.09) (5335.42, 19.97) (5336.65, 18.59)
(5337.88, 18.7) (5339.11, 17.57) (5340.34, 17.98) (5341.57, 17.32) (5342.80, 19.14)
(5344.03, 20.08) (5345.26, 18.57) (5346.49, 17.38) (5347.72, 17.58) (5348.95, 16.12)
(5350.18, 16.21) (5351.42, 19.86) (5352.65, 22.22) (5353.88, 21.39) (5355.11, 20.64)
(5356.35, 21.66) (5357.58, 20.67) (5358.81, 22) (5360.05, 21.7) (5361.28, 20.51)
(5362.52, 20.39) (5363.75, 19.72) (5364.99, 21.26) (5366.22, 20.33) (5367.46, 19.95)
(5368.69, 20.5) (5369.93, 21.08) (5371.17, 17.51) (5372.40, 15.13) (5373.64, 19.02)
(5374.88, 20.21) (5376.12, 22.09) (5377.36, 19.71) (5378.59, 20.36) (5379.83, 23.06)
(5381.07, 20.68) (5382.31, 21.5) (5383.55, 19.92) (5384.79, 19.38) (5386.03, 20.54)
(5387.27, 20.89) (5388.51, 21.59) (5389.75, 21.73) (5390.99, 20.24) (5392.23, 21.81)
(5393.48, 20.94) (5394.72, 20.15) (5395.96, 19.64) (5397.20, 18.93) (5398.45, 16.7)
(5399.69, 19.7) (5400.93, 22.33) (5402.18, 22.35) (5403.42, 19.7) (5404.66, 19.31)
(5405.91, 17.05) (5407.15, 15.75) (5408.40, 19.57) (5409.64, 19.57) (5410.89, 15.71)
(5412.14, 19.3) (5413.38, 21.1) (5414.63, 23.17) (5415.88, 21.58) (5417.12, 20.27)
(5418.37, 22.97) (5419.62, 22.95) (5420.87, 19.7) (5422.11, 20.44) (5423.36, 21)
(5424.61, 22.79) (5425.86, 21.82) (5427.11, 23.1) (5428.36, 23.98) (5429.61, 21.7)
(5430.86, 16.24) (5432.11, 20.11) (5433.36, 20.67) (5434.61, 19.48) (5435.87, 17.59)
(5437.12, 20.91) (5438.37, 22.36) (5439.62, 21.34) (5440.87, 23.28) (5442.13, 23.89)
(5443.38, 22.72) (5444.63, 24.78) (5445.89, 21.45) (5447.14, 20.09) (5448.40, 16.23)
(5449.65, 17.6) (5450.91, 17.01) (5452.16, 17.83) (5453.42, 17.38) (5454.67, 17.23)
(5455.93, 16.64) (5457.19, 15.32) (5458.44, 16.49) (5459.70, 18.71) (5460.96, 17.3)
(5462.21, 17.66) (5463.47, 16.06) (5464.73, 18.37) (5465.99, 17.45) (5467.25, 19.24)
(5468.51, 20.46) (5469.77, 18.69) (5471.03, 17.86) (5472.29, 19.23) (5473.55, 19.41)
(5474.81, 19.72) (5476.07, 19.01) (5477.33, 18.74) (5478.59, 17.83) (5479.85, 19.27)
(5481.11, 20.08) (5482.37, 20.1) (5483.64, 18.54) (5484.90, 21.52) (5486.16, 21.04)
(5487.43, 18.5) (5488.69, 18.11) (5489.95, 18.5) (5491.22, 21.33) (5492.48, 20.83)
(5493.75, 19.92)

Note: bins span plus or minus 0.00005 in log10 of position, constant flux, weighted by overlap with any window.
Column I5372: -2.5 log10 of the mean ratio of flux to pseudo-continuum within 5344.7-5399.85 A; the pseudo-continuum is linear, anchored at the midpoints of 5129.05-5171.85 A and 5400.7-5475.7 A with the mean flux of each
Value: -0.11 mag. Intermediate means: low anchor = 12.6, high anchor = 19.7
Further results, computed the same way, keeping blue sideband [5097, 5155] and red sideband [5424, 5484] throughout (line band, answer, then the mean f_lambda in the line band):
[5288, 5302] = -0.13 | 18.1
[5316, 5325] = -0.18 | 19.6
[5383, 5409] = -0.10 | 19.9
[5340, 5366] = -0.14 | 19.7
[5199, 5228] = 0.05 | 13.7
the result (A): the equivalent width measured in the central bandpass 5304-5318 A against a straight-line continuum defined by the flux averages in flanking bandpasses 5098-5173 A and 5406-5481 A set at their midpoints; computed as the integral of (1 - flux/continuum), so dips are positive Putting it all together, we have -2.7 A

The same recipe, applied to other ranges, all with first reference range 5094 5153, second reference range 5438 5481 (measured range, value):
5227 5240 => -2.25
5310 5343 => -4.25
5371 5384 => -1.94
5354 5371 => -3.59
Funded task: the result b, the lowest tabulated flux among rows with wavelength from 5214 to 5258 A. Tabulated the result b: 14.1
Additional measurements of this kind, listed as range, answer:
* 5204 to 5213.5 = 6.816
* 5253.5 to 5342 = 10.09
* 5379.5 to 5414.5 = 15.71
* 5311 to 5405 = 12.79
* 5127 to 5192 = 6.619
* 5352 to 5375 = 15.13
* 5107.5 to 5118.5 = 10.55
